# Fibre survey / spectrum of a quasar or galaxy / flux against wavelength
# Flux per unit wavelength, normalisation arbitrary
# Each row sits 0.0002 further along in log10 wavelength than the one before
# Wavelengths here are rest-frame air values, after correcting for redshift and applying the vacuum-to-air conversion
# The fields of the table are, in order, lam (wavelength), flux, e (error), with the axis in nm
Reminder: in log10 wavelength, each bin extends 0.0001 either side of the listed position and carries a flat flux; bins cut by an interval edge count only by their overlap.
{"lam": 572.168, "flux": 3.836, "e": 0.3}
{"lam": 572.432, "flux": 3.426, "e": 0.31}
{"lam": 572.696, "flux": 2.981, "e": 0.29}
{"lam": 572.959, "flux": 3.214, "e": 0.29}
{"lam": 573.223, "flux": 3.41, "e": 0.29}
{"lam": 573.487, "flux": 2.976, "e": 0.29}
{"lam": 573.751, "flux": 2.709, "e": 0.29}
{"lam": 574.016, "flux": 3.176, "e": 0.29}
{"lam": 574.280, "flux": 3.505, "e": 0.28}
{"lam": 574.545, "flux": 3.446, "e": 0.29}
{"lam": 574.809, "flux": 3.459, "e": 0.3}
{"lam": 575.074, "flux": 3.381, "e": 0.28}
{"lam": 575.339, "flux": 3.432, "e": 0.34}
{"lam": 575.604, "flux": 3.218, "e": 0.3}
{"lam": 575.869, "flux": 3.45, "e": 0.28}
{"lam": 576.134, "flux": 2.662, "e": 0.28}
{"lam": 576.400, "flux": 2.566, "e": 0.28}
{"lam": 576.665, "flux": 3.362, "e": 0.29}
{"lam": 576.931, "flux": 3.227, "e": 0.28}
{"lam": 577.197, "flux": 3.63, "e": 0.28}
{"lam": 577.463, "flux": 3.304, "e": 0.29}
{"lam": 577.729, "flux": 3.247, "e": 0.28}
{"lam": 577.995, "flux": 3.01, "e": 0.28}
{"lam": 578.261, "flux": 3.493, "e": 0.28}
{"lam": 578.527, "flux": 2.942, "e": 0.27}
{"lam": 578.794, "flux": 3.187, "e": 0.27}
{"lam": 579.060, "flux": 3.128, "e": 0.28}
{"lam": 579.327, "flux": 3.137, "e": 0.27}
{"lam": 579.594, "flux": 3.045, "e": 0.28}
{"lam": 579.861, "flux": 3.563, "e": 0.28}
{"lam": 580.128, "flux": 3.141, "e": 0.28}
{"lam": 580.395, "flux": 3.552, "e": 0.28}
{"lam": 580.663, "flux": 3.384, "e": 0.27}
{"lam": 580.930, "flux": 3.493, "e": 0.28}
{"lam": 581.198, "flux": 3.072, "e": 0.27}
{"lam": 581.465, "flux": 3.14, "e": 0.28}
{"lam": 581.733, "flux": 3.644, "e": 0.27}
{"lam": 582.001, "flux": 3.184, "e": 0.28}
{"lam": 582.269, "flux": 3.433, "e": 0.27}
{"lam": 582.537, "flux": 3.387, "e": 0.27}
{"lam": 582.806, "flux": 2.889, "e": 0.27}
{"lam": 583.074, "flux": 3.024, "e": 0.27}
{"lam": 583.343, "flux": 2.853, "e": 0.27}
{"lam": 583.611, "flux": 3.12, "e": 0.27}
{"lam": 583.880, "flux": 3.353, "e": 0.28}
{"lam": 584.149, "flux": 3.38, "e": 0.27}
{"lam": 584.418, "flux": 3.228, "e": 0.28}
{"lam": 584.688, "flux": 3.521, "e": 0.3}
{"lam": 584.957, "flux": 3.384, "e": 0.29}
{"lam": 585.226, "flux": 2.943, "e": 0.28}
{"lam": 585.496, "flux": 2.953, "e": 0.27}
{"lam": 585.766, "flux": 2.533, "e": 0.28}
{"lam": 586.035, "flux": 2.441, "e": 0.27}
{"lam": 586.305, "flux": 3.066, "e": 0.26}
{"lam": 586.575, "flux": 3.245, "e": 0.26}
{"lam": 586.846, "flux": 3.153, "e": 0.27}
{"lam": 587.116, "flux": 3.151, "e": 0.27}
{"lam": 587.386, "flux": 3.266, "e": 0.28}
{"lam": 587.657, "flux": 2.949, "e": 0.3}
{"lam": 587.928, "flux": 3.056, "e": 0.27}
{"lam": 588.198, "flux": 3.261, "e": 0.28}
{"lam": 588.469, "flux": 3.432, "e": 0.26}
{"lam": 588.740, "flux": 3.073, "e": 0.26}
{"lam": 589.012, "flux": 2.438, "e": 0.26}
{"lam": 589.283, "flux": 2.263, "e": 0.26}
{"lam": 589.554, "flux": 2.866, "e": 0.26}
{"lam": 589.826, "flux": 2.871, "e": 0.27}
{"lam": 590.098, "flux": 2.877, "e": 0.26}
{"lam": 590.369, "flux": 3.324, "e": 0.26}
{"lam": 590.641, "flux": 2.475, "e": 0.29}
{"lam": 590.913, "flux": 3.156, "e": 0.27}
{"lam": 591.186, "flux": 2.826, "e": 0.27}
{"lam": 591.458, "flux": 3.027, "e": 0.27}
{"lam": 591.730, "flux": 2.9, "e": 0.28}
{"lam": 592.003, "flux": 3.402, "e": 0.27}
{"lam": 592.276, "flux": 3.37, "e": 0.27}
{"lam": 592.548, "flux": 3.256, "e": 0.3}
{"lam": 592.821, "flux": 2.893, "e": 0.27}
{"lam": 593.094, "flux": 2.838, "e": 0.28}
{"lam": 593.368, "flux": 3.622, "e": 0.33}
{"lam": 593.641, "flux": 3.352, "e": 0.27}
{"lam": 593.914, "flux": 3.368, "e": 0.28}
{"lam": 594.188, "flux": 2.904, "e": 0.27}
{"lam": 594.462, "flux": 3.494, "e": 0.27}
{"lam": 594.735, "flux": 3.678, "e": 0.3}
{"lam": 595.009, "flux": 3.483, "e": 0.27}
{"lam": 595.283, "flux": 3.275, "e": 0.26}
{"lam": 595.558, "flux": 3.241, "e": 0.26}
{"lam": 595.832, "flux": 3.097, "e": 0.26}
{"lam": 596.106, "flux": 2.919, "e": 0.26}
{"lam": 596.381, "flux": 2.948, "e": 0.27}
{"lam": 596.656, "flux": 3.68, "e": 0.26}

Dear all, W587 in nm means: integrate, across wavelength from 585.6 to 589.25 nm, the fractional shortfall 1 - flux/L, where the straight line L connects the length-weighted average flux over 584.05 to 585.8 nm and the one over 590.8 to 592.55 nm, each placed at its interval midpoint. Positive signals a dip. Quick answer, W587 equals 0.191 nm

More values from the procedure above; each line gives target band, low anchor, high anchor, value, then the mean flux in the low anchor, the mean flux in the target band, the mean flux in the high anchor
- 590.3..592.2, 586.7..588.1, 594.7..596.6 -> 0.09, 3.12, 3.01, 3.23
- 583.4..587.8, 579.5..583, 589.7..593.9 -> 0.15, 3.3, 3.1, 3.09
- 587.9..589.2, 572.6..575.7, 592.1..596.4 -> 0.09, 3.25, 3.02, 3.24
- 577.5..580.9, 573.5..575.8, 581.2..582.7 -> 0.06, 3.28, 3.25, 3.32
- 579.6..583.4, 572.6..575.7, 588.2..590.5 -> -0.23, 3.25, 3.27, 2.91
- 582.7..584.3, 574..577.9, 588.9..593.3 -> 0.00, 3.27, 3.11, 2.94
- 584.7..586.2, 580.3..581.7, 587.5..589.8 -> 0.09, 3.34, 2.91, 2.92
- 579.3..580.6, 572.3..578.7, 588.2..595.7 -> -0.05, 3.22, 3.3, 3.1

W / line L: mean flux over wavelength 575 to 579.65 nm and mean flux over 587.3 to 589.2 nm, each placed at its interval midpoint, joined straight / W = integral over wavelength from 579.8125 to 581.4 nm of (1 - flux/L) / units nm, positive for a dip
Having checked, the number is -0.10 nm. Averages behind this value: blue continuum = 3.19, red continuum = 3.04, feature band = 3.35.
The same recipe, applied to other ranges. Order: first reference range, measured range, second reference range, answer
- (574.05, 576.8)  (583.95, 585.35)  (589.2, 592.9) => -0.10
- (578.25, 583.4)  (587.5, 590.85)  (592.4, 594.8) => 0.34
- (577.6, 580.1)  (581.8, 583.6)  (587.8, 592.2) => -0.02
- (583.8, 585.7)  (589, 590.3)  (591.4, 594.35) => 0.19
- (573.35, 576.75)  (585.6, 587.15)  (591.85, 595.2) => 0.16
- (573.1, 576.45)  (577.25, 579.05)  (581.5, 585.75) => -0.01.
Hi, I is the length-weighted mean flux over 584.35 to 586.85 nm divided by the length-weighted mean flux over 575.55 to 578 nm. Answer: 0.96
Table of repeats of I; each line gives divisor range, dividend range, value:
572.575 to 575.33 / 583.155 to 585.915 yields 0.96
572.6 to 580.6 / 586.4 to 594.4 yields 0.95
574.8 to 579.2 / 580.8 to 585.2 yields 1.01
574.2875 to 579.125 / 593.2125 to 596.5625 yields 1.01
